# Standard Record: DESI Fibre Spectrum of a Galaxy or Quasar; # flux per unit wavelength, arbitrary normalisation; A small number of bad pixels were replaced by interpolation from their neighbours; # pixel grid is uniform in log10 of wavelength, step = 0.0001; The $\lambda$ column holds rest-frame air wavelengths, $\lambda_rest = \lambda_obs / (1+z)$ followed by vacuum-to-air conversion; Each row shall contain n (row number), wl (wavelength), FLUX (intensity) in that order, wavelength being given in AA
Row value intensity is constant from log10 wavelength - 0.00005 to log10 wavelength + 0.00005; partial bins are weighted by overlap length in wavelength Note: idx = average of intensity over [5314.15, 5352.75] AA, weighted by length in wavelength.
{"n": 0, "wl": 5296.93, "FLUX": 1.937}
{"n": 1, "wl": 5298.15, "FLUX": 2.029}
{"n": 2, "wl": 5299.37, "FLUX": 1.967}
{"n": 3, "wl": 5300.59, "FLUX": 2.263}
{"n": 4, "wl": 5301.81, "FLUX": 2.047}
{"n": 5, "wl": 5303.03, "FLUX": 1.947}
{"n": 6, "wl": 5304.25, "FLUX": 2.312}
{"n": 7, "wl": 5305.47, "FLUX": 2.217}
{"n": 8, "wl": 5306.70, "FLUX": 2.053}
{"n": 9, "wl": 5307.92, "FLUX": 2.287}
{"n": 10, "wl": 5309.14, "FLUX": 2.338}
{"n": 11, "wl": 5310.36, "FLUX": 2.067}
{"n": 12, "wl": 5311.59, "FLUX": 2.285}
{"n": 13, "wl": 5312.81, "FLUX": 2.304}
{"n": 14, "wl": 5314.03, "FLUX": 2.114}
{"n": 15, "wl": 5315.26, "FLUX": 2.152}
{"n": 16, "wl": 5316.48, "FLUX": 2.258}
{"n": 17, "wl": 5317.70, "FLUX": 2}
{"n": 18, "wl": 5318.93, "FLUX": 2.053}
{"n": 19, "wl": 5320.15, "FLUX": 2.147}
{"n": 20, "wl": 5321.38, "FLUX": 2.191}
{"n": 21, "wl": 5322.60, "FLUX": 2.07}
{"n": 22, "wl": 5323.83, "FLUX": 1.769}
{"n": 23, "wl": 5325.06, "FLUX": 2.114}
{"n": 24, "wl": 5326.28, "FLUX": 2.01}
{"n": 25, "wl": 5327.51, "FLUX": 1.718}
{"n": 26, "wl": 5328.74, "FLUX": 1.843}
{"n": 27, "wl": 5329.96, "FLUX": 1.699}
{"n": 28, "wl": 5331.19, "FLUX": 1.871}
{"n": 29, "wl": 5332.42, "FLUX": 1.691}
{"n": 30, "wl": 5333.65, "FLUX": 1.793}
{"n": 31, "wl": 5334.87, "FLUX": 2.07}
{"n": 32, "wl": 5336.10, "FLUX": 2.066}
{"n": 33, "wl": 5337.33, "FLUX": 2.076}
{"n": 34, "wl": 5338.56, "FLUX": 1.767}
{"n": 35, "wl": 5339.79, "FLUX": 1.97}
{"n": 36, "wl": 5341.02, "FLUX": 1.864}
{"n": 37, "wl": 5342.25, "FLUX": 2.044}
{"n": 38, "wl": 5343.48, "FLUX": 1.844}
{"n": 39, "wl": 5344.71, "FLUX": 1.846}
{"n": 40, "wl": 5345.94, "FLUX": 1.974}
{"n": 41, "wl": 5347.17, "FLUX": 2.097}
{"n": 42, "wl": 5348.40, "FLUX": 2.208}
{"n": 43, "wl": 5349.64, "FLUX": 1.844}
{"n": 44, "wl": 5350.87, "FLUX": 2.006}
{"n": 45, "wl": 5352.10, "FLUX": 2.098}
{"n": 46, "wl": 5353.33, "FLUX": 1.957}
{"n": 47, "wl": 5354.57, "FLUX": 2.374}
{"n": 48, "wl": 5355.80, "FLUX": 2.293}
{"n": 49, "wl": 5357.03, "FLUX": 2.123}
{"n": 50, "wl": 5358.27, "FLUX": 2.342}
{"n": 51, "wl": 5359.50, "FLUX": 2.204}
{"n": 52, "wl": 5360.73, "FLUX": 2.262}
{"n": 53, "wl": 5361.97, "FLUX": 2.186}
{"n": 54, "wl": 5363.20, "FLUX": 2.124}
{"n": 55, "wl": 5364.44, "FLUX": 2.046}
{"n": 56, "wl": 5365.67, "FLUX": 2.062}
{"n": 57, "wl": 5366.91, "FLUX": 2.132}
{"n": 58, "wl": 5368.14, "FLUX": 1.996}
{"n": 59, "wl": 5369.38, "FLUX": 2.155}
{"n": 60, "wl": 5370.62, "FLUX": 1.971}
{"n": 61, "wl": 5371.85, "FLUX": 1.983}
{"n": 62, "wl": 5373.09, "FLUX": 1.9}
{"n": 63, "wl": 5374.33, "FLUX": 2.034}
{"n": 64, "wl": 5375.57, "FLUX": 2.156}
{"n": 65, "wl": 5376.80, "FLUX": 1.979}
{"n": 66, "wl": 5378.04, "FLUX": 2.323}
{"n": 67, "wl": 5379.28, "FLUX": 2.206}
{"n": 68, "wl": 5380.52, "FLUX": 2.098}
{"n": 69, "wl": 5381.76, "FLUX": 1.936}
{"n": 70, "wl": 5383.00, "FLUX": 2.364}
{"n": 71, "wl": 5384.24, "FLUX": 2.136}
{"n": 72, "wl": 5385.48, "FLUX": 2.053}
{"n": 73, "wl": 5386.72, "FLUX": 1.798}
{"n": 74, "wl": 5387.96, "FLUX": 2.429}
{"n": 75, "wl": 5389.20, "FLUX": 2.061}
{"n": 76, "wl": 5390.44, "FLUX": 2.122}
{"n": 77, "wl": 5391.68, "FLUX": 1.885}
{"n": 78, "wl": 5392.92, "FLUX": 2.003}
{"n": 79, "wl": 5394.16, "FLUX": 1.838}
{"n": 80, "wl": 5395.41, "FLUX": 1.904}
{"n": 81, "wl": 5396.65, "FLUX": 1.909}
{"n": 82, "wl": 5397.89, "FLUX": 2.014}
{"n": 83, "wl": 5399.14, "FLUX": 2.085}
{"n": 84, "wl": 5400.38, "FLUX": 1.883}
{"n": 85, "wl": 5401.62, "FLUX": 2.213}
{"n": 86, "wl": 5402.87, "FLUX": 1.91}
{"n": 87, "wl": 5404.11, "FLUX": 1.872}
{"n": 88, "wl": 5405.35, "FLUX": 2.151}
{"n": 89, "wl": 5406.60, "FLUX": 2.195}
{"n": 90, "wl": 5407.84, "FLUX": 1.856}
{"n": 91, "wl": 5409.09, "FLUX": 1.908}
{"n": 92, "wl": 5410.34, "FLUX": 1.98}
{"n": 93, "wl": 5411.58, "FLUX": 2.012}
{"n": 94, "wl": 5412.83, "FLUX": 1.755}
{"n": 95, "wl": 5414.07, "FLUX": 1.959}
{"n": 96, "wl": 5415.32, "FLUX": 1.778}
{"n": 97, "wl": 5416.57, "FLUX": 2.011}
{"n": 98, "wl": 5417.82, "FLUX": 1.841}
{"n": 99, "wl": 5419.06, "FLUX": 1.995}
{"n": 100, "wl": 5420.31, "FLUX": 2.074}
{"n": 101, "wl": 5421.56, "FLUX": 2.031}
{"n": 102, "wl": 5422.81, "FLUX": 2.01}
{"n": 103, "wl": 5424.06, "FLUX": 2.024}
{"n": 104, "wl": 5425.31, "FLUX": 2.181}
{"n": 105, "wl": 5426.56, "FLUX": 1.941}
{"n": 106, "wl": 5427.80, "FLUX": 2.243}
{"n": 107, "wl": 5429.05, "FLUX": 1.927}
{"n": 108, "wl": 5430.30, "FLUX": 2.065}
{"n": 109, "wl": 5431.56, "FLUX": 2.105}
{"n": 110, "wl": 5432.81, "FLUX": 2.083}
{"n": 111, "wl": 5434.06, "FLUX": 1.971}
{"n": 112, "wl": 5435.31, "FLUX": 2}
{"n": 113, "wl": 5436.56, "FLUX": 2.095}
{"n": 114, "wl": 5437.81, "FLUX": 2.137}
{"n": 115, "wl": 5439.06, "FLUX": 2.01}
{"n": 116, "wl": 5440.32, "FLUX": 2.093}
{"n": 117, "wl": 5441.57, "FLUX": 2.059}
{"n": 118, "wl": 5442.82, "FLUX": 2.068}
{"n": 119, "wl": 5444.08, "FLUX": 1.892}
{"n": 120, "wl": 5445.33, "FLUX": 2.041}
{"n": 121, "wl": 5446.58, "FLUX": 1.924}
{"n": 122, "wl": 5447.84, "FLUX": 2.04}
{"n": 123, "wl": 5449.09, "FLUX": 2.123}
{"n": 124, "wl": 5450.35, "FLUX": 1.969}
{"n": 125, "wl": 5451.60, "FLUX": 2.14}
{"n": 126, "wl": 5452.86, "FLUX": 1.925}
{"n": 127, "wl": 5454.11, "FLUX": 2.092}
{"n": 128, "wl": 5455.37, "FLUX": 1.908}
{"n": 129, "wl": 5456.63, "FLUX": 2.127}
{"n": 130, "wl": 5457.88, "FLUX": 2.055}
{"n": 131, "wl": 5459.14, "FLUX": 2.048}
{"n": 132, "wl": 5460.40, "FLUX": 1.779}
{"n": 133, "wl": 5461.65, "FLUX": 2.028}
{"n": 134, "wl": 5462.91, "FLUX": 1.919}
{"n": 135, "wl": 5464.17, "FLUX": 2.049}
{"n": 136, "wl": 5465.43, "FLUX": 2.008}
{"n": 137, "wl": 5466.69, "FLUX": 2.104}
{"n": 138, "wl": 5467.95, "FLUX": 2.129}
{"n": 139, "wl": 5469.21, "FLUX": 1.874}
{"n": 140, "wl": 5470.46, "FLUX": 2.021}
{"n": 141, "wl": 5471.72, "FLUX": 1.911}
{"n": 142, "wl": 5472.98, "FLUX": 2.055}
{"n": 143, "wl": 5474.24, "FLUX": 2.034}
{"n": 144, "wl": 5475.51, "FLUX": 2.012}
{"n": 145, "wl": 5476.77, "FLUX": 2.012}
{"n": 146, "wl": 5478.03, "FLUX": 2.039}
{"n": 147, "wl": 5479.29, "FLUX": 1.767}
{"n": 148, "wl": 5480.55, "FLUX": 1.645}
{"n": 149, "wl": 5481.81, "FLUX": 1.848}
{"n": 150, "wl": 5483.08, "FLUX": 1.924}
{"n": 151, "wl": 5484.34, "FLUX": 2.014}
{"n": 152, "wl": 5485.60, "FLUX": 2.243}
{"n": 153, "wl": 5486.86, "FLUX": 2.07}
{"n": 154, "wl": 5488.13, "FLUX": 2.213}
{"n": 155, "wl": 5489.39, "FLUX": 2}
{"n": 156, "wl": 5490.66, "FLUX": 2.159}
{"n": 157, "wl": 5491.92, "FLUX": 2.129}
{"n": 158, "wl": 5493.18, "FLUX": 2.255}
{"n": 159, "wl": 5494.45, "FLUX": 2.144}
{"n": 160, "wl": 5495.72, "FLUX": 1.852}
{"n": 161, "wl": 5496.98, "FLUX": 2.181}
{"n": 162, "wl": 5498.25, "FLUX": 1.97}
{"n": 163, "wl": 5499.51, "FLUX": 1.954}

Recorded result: 1.97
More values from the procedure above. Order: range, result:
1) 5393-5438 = 2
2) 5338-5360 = 2.05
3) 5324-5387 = 2.03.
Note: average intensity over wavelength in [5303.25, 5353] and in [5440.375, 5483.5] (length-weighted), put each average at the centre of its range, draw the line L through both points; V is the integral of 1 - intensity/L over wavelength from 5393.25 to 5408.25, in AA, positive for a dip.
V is 0.1 AA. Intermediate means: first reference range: 2.03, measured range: 1.99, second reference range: 1.99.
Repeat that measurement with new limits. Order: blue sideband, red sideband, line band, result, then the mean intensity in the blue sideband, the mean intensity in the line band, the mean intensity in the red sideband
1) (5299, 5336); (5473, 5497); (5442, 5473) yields 0.3 AA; 2.06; 2.01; 2.03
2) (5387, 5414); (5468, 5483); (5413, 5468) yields -1.5 AA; 2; 2.02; 1.94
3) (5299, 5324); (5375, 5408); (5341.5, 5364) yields 0.0 AA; 2.14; 2.1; 2.05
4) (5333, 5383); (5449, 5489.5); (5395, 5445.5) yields 0.5 AA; 2.06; 2.01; 2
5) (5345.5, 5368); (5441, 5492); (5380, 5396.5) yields 0.4 AA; 2.13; 2.04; 2.01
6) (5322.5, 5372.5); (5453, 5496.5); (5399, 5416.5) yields 0.4 AA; 2.01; 1.97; 2.01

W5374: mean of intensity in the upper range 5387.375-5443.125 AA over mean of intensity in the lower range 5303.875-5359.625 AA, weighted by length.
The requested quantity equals 0.98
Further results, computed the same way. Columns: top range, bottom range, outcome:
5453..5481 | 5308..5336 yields 0.98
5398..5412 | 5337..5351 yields 1.02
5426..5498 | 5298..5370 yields 0.98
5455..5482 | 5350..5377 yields 0.94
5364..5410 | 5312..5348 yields 1.03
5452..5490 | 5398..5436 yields 1.00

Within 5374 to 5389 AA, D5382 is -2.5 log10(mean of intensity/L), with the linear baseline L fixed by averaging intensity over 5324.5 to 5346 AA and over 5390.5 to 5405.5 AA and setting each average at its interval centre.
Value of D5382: -0.09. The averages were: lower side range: 1.9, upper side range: 1.97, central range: 2.13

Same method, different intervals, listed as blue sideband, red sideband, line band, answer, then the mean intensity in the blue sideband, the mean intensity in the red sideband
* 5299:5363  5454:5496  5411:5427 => 0.03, 2.06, 2.01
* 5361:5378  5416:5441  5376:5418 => 0.02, 2.07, 2.04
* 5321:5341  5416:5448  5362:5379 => -0.06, 1.92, 2.03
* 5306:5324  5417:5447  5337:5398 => 0.02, 2.15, 2.03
